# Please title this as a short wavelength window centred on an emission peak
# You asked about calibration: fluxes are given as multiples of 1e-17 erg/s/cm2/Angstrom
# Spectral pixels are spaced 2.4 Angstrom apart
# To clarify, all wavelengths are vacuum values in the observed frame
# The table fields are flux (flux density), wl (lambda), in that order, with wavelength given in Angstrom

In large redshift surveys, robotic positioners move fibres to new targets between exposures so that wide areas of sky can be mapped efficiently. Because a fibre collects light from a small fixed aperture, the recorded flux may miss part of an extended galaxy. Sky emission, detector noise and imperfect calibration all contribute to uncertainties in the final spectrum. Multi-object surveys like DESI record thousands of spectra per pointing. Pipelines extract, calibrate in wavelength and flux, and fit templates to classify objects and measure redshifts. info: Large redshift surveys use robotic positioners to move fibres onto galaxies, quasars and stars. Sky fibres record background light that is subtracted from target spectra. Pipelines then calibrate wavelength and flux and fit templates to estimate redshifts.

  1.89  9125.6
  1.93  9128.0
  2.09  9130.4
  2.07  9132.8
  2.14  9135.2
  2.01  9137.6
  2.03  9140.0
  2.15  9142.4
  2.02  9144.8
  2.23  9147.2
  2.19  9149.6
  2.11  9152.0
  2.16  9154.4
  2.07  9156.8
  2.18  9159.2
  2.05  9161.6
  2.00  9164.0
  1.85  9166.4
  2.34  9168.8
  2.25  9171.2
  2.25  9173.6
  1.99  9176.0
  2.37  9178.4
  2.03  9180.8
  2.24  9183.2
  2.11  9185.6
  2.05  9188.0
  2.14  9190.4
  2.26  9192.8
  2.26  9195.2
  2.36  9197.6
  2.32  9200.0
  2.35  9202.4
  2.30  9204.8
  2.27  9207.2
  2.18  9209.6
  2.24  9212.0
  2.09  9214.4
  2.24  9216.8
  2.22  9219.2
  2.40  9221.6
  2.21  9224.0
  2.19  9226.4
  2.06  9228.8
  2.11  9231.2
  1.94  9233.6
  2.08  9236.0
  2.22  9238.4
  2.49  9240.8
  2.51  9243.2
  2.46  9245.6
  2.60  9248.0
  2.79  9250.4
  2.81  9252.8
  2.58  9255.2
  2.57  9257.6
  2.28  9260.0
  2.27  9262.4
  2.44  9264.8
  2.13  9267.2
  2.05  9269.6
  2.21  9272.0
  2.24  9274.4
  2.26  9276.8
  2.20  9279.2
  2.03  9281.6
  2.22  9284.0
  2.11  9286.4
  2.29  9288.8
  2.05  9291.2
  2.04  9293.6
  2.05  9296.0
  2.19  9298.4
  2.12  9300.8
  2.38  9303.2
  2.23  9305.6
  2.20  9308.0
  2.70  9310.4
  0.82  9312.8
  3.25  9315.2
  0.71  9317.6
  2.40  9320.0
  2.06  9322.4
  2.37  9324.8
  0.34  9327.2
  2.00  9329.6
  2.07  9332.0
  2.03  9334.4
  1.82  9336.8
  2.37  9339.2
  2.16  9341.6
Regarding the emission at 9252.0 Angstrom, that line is [N II]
